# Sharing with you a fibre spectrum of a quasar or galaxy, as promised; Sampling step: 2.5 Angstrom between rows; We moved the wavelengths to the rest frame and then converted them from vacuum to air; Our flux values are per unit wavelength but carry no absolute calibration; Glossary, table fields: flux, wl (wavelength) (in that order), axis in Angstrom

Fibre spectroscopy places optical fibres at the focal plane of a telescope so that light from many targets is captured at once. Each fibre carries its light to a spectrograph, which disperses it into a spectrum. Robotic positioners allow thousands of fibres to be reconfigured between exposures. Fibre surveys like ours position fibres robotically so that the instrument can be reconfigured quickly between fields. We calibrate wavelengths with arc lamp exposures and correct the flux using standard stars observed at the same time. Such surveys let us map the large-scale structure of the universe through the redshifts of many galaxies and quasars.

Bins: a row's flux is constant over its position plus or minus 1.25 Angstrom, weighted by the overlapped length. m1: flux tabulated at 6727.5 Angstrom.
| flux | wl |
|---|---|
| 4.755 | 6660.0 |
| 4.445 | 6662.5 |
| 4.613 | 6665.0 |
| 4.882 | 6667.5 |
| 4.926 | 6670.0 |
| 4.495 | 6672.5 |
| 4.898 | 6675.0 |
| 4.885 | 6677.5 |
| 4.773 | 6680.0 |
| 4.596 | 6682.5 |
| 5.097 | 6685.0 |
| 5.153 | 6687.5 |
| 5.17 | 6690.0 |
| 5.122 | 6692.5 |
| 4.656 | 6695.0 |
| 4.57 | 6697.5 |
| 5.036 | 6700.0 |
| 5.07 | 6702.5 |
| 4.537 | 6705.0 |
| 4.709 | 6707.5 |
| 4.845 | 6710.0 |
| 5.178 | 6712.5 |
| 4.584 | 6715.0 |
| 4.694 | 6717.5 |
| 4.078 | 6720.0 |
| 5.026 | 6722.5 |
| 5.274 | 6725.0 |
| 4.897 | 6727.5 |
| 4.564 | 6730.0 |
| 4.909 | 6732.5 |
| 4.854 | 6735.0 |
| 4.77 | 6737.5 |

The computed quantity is 4.897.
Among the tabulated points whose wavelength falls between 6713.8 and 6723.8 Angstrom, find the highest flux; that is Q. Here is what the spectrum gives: 5.026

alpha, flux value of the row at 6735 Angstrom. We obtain 4.854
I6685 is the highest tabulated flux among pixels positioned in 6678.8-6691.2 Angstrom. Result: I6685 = 5.17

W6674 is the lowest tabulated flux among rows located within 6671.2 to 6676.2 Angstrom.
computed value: 4.495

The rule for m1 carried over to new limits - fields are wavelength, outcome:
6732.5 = 4.909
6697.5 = 4.57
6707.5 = 4.709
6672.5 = 4.495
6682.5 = 4.596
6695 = 4.656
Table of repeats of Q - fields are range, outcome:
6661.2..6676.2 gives 4.926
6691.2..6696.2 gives 5.122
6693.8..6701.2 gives 5.036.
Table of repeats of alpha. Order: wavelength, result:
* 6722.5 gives 5.026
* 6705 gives 4.537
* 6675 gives 4.898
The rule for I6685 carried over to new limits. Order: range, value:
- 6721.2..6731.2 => 5.274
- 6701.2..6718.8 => 5.178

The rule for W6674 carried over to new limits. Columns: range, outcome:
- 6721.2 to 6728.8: 4.897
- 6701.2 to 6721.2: 4.078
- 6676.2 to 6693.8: 4.596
